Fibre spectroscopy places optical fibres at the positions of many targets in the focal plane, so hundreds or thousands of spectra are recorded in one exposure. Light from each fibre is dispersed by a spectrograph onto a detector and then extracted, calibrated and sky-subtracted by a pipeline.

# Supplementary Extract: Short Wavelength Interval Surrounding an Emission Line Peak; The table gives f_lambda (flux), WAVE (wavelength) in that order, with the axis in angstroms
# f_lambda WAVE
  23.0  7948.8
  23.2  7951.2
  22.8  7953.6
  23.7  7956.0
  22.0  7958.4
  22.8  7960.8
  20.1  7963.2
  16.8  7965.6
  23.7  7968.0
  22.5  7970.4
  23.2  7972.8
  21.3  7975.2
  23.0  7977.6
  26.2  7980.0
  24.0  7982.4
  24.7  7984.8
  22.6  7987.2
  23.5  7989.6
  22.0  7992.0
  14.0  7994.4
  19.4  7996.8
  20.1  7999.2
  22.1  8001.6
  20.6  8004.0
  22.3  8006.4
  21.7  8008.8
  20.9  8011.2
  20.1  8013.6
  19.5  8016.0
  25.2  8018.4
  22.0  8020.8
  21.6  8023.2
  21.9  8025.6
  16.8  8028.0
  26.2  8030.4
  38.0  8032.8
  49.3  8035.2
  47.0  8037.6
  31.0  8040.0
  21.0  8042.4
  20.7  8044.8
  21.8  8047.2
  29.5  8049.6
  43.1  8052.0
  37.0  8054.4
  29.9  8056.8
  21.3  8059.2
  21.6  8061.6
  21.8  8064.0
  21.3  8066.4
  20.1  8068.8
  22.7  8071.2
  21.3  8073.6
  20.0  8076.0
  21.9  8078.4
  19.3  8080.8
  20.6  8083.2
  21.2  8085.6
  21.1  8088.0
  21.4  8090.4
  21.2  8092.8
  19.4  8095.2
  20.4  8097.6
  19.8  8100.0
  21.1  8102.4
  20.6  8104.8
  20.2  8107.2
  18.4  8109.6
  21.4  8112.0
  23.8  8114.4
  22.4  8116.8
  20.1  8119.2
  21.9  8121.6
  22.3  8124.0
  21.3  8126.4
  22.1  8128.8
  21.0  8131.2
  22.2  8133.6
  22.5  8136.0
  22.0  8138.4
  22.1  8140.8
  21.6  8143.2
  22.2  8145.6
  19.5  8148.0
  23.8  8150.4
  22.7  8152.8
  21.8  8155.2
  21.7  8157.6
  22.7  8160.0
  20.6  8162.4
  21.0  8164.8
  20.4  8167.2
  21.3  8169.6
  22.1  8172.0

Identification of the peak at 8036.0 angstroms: [S II]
